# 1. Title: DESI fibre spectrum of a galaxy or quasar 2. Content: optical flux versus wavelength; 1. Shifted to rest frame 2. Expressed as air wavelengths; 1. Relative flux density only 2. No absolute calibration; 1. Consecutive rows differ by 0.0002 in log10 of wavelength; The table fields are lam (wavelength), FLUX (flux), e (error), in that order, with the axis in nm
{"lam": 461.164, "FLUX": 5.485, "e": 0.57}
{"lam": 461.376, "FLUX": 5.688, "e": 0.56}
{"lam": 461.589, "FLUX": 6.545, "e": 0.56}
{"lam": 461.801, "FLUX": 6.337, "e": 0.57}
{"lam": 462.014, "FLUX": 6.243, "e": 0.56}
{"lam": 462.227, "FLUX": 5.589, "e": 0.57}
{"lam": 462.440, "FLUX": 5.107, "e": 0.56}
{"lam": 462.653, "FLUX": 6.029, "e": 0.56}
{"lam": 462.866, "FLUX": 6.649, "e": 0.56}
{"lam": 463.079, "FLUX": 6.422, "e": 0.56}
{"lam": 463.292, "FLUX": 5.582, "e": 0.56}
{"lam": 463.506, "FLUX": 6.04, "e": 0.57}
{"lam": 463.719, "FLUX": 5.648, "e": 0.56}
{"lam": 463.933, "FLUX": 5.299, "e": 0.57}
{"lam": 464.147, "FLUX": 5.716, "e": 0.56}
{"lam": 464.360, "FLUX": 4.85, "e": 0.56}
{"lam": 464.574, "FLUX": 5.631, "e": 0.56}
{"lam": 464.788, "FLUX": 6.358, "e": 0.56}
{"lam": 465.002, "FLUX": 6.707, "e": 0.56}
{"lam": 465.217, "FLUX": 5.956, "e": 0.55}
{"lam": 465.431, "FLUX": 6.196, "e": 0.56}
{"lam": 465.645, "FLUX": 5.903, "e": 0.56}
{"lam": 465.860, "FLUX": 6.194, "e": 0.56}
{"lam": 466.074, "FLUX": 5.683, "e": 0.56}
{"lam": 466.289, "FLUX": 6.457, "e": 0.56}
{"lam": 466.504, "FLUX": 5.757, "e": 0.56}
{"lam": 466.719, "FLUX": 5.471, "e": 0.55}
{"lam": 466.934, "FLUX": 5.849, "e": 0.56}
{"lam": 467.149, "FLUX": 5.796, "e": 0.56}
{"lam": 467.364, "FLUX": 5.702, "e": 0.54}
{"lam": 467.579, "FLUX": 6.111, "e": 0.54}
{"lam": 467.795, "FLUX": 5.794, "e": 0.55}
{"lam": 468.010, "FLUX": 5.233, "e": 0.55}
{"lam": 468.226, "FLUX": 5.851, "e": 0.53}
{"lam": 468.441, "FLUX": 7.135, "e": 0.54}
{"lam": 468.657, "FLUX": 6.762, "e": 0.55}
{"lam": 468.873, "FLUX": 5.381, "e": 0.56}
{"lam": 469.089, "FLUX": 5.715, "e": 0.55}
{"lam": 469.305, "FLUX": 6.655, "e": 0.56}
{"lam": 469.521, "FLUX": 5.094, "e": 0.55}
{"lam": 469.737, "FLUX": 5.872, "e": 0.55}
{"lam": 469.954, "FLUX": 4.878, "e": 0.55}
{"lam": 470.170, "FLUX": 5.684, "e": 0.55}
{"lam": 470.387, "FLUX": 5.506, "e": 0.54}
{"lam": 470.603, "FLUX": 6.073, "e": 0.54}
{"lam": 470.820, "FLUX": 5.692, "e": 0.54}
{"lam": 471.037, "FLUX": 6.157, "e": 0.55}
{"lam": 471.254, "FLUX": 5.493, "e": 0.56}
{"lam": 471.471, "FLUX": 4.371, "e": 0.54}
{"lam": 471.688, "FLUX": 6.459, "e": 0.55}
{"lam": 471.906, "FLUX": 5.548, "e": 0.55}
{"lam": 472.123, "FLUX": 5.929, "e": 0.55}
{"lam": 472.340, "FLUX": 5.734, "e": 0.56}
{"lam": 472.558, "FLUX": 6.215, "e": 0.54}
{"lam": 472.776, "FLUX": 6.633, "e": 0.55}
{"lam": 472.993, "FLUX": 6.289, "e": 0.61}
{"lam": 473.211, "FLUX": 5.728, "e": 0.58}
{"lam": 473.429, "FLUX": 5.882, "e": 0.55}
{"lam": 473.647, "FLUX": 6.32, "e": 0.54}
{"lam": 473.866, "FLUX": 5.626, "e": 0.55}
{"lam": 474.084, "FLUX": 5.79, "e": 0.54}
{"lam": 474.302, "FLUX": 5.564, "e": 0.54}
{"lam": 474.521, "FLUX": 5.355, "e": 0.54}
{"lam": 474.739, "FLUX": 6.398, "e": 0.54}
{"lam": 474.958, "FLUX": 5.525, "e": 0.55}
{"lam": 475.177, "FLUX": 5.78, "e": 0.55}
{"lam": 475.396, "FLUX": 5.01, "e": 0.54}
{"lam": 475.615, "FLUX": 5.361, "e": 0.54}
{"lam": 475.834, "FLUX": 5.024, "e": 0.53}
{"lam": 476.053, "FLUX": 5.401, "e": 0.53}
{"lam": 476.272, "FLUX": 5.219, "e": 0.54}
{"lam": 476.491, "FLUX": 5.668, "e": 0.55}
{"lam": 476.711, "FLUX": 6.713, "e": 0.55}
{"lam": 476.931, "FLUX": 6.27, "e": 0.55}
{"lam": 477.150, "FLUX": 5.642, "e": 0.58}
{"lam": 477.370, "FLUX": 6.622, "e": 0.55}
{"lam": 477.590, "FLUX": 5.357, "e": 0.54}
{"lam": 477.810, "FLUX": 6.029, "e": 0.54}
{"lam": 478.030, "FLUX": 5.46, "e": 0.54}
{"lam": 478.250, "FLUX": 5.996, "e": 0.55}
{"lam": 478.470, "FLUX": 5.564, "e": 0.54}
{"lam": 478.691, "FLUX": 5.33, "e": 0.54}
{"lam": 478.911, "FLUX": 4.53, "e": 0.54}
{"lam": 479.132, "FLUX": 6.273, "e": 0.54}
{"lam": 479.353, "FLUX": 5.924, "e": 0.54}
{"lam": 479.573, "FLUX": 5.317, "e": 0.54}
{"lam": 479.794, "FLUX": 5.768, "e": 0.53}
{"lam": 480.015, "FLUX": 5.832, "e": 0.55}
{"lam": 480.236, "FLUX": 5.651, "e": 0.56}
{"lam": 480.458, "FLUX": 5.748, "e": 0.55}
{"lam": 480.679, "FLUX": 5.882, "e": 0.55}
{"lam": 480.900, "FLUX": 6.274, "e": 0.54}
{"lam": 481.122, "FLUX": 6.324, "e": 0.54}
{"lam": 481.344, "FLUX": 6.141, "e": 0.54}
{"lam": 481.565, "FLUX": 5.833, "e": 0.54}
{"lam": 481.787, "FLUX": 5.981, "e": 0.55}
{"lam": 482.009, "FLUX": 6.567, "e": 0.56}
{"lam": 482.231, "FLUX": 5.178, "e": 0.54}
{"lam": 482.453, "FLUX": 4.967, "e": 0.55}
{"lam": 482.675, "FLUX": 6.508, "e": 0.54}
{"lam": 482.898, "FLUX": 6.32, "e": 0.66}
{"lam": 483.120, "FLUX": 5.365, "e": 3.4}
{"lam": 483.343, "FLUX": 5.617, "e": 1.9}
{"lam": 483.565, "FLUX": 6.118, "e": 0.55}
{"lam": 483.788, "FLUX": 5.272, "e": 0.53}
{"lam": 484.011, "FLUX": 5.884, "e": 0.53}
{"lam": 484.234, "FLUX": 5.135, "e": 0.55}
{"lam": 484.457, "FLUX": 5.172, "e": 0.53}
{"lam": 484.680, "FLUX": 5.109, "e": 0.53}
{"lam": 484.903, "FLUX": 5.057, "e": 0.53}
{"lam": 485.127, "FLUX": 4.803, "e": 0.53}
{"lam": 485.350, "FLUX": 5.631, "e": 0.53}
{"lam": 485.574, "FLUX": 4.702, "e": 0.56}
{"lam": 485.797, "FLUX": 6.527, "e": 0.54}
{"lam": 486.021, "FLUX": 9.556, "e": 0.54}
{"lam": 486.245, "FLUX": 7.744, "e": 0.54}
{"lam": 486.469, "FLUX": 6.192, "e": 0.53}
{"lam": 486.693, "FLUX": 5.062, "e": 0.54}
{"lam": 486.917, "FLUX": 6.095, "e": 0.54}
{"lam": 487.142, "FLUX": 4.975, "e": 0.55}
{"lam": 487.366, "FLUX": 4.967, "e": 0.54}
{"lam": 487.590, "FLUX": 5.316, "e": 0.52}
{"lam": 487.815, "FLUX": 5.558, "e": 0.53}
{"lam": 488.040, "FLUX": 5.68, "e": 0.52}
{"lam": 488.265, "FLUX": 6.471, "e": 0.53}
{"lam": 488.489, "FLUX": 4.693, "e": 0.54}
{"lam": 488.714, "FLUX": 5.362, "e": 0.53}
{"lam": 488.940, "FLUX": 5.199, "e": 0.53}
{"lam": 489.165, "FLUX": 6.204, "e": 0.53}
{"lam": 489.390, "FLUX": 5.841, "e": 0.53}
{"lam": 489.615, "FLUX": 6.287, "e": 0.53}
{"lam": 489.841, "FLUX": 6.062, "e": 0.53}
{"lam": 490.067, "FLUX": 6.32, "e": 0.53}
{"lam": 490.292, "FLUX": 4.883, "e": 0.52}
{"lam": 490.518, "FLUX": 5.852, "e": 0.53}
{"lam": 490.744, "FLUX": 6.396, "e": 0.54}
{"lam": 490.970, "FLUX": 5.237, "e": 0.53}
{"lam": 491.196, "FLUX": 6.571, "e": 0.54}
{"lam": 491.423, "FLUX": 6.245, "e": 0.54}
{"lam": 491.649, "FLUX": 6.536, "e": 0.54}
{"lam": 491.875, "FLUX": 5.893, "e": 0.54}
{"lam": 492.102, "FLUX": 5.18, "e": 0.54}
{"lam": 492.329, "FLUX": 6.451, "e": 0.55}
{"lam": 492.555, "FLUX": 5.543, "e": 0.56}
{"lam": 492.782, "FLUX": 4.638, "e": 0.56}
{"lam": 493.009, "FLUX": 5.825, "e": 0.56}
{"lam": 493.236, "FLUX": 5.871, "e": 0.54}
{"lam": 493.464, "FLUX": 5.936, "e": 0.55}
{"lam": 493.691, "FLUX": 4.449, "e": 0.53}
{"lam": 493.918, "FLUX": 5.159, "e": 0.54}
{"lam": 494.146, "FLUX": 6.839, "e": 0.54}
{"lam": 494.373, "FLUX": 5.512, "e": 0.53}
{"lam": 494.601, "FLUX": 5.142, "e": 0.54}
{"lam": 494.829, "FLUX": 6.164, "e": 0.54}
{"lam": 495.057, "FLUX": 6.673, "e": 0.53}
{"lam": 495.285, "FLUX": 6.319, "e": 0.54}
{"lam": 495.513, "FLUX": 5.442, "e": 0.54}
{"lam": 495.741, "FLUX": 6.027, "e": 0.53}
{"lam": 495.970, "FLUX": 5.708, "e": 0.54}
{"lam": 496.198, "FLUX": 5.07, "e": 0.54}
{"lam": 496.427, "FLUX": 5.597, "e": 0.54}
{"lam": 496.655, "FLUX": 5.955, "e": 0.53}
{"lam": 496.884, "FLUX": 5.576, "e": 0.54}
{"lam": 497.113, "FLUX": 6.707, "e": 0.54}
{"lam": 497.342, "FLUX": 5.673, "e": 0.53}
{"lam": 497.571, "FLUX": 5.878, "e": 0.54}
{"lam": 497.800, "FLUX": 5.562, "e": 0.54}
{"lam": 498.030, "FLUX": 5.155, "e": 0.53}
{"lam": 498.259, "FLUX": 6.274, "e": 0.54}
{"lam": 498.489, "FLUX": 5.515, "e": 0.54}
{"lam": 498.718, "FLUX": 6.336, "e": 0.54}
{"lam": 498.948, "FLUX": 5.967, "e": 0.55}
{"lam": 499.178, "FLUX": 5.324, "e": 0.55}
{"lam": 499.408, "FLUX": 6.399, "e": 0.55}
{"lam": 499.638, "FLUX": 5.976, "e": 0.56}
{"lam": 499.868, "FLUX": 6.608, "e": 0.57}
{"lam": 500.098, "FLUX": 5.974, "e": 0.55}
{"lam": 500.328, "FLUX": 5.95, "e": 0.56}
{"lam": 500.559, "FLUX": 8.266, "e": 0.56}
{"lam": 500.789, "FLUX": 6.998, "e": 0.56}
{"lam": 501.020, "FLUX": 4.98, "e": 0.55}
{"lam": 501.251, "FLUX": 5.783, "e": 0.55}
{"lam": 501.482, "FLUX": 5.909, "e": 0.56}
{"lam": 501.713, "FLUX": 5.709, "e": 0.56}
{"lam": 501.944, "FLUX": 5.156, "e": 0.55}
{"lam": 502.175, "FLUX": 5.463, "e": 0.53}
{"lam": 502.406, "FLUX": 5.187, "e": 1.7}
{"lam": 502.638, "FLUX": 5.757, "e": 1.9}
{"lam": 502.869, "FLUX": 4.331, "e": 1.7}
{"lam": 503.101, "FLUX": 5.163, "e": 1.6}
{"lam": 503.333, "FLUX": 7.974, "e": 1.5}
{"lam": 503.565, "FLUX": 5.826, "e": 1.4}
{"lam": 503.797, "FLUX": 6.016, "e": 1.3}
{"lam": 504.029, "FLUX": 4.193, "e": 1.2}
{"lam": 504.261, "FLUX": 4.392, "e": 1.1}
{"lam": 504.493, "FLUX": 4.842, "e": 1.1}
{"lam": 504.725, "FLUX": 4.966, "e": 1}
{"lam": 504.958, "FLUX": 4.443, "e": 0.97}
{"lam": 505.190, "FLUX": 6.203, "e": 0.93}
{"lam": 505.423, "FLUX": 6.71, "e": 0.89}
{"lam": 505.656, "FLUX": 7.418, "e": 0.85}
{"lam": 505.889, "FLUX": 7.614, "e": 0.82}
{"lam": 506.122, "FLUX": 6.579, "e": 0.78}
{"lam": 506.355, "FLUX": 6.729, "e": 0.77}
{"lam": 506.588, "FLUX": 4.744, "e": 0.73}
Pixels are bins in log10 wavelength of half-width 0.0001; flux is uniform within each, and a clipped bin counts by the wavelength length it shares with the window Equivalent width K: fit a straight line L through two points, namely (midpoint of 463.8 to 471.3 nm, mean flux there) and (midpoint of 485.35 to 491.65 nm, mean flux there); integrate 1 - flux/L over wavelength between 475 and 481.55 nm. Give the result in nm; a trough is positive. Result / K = 0.18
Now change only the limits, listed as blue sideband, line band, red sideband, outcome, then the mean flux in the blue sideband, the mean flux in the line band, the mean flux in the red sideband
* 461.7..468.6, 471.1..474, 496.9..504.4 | 0.02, 5.92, 5.87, 5.82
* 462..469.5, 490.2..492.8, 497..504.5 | 0.00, 5.91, 5.83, 5.81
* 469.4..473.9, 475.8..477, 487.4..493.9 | 0.00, 5.78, 5.74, 5.71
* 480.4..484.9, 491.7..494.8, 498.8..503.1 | 0.11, 5.75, 5.61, 5.86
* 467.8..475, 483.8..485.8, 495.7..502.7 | 0.20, 5.84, 5.27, 5.88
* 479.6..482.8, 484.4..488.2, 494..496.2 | 0.07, 5.89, 5.79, 5.92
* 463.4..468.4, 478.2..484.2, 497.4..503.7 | 0.10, 5.85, 5.77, 5.9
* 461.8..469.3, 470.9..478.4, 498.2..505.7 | 0.14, 5.92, 5.78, 5.8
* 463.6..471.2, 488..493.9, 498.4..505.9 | 0.09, 5.85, 5.75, 5.84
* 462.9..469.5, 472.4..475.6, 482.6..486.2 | 0.02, 5.93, 5.85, 5.83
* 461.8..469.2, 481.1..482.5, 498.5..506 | 0.01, 5.91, 5.87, 5.86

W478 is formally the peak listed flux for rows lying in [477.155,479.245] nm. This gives 6.622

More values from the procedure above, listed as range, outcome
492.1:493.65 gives 6.451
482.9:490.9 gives 9.556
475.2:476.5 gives 5.668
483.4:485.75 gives 6.118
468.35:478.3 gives 7.135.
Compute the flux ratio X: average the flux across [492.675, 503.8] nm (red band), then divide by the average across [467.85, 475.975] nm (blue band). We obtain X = 1.01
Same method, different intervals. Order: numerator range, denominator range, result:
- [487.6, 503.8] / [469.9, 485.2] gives 1.02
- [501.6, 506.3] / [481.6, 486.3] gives 0.98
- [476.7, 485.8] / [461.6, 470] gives 0.97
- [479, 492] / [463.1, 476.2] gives 1.00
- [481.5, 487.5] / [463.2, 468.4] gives 0.99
